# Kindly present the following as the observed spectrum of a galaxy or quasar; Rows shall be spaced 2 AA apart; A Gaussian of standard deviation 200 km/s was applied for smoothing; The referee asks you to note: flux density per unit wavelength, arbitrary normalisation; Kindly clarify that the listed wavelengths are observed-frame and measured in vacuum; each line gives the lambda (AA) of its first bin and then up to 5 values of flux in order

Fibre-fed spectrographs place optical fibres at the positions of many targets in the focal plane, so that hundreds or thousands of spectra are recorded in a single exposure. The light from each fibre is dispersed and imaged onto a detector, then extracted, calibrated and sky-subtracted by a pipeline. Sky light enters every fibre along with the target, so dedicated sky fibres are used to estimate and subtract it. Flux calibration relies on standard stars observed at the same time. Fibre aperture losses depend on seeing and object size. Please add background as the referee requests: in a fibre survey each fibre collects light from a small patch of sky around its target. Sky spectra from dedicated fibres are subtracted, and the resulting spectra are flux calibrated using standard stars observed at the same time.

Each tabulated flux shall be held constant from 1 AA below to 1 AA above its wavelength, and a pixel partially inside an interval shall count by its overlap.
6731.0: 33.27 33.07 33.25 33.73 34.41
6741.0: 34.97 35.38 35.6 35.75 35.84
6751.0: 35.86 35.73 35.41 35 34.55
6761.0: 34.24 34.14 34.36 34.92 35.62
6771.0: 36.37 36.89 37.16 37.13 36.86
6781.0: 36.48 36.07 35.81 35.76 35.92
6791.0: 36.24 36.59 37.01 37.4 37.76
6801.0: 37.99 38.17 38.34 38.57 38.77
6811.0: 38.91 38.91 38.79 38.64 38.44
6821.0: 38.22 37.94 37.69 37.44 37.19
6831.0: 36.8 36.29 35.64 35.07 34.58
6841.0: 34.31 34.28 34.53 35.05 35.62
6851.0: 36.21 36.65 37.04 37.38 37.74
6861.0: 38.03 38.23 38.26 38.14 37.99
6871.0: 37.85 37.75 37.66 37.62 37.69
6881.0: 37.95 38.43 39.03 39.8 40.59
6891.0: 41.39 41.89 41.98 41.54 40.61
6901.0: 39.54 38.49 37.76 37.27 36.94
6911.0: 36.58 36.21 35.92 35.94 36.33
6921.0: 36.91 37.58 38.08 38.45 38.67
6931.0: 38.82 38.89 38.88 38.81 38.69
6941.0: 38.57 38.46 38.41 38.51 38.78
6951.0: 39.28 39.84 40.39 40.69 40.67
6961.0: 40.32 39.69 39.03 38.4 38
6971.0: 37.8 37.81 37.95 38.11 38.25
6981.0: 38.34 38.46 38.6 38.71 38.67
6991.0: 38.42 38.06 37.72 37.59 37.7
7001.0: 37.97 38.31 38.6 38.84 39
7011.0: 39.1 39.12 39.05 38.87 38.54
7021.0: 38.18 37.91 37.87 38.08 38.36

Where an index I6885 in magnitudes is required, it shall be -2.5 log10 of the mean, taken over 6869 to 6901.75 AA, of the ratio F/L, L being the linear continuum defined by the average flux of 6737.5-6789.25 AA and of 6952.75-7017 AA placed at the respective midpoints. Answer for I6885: -0.06 mag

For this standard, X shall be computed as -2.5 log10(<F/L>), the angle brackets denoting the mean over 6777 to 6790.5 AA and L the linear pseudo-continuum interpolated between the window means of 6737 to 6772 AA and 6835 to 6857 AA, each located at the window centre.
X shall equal -0.03 mag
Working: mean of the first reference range 35.1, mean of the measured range 36.2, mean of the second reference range 35.4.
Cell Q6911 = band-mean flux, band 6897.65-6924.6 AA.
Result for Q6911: 37.5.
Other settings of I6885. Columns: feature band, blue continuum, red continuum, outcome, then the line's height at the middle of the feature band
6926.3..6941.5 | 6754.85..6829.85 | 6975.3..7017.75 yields -0.02 mag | 38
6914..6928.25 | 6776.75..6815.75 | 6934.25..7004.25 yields 0.04 mag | 38.3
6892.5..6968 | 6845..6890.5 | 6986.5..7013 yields -0.02 mag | 38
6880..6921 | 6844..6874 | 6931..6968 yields -0.02 mag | 38.1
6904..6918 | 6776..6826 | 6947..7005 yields 0.05 mag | 38.3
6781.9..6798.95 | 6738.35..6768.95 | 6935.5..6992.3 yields -0.02 mag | 35.8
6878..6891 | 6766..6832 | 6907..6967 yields -0.03 mag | 38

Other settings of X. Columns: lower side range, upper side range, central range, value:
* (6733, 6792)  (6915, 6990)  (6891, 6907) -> -0.07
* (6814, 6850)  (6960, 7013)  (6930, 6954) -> -0.03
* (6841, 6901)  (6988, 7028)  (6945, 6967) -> -0.04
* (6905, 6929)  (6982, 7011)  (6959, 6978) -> -0.02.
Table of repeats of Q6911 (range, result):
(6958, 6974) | 39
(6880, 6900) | 40.3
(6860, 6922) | 38.4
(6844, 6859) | 36.2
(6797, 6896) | 37.7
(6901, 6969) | 38.4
